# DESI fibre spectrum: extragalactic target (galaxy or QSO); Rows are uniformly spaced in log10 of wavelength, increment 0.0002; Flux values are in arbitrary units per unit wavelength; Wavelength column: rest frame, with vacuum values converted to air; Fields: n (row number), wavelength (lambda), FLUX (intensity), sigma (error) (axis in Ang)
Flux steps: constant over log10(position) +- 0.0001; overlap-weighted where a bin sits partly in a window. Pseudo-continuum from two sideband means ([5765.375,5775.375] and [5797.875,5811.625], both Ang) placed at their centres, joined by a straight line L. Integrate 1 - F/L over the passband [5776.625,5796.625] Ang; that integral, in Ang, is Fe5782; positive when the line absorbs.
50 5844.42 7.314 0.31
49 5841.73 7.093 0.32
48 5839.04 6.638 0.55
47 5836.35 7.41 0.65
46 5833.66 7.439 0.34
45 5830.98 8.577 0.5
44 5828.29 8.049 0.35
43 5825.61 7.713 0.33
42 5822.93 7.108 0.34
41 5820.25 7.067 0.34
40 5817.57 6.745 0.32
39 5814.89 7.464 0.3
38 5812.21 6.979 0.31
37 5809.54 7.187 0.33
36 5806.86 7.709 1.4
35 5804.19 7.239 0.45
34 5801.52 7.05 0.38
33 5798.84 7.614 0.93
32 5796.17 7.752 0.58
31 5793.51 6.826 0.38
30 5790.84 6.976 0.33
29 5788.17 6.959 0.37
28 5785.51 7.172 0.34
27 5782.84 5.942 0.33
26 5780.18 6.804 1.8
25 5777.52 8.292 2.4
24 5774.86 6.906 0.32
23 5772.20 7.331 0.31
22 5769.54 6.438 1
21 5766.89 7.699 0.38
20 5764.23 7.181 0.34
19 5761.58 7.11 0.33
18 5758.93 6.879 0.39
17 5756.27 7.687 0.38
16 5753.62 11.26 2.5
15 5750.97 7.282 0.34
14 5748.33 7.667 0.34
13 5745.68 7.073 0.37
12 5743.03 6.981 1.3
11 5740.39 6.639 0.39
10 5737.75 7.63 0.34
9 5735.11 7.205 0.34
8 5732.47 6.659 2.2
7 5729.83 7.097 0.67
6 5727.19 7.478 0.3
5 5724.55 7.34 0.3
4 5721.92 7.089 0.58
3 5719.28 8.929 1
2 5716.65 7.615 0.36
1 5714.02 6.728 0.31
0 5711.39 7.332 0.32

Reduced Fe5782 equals 0.5 Ang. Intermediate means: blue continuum 7.11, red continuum 7.33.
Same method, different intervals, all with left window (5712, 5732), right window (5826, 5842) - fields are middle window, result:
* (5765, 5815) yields 2.3 Ang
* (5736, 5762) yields -0.6 Ang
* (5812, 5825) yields 0.8 Ang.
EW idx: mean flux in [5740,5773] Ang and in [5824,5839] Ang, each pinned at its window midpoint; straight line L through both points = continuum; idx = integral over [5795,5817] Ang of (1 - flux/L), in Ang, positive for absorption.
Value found 0.86 Ang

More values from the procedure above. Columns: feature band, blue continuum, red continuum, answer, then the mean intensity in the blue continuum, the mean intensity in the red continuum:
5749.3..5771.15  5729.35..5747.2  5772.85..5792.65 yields -2.0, 7.04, 7.01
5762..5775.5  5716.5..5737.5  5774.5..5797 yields 0.1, 7.43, 7.06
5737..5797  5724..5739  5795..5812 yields -0.1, 7.23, 7.39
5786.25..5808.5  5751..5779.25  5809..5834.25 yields 0.8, 7.65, 7.44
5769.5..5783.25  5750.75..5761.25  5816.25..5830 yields 1.6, 8.27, 7.37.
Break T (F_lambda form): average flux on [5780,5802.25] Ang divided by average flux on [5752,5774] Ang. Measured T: 0.9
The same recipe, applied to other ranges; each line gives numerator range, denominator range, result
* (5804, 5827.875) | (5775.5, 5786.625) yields 1.03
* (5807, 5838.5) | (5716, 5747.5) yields 1.02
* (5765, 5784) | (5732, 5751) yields 0.99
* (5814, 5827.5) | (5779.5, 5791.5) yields 1.07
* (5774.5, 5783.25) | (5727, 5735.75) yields 1.01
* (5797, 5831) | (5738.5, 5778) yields 0.99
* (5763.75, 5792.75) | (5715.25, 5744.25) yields 0.96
